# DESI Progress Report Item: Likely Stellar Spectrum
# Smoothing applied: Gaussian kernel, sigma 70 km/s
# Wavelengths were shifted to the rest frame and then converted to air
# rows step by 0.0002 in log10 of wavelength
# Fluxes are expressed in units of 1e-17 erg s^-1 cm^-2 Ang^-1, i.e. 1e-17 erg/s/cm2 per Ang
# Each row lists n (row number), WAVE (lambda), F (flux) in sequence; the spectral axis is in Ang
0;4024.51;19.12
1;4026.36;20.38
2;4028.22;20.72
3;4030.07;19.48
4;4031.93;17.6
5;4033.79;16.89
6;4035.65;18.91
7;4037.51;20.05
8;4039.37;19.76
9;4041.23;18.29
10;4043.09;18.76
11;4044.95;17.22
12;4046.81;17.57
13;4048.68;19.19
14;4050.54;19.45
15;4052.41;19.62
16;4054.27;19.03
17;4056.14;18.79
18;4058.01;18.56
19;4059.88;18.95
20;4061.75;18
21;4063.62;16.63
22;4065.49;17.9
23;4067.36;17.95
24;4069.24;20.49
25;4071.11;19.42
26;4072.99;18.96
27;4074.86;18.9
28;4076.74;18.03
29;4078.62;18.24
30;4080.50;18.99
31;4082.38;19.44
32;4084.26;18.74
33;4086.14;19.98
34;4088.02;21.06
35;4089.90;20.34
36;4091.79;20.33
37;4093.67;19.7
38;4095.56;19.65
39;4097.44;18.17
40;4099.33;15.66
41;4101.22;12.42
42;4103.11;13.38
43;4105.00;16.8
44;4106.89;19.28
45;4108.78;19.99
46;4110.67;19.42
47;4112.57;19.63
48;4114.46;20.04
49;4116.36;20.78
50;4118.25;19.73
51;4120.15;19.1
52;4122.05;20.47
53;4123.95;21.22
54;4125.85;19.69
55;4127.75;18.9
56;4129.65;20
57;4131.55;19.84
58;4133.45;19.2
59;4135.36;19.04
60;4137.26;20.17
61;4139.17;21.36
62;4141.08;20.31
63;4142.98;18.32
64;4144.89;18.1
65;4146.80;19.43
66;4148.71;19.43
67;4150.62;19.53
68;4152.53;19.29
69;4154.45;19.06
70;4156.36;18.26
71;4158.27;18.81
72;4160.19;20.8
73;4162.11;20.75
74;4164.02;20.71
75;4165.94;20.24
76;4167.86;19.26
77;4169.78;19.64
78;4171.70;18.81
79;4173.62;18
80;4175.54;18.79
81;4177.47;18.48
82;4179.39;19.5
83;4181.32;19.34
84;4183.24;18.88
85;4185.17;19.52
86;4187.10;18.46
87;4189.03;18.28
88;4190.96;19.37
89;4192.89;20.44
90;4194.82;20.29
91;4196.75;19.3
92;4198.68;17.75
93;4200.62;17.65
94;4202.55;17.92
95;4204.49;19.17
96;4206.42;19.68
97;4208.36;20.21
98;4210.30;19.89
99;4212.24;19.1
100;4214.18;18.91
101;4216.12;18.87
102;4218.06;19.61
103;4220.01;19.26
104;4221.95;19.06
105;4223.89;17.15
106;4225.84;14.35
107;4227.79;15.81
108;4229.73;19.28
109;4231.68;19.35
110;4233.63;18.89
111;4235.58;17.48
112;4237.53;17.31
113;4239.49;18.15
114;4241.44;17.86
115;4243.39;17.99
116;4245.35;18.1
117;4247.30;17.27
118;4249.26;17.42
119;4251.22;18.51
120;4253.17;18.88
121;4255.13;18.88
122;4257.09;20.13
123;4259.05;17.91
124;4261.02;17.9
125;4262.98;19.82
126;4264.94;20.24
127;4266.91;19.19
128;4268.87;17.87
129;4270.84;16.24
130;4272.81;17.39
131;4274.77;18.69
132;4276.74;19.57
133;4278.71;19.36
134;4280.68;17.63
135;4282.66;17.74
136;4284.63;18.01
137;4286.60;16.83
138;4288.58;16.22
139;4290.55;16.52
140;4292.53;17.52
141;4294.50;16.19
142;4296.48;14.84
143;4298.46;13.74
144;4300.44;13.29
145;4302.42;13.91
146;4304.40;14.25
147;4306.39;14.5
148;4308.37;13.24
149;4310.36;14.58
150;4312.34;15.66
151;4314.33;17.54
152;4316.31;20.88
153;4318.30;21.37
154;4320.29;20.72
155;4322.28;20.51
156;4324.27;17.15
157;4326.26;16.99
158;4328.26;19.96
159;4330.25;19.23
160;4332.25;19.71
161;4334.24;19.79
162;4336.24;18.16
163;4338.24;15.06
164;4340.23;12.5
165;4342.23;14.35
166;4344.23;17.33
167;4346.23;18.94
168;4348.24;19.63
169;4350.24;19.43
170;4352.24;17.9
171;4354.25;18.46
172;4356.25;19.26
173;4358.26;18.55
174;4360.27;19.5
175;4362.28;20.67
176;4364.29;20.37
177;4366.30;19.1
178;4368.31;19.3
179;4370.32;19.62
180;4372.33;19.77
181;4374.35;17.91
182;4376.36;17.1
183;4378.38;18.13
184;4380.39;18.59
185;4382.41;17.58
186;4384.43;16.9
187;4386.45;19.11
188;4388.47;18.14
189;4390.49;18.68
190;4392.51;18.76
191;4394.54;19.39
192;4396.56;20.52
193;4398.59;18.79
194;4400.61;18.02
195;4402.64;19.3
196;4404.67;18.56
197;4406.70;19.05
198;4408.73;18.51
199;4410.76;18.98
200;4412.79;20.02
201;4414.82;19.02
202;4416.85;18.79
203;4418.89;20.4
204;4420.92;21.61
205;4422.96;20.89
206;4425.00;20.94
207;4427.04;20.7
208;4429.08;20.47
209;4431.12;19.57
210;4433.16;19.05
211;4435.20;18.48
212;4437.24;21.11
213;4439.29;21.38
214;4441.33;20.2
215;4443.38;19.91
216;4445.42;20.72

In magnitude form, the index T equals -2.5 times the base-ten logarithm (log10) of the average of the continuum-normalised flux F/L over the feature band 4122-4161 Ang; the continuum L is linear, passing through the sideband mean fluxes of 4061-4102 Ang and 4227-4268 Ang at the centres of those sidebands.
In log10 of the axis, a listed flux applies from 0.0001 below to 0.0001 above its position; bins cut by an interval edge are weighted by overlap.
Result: -0.06 mag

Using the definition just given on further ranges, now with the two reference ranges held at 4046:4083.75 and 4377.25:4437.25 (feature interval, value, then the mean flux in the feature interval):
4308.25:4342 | 0.07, 17.9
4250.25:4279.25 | 0.02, 18.7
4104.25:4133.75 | -0.05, 19.7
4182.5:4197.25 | -0.02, 19.3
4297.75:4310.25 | 0.35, 13.9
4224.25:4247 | 0.08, 17.7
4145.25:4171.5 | -0.04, 19.6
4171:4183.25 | 0.00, 18.8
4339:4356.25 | 0.10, 17.4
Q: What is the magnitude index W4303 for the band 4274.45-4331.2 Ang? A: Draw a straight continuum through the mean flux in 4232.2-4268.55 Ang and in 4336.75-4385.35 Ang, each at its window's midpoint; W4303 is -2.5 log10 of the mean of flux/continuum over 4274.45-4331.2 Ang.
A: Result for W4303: 0.07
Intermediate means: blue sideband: 18.4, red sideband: 18.2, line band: 17.1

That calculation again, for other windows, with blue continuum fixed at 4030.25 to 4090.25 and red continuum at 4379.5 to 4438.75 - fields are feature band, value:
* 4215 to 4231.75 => 0.060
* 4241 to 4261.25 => 0.047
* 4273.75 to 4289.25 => 0.064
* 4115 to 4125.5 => -0.073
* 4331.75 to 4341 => 0.131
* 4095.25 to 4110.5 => 0.117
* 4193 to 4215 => -0.007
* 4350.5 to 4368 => 0.001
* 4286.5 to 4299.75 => 0.205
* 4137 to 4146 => -0.038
